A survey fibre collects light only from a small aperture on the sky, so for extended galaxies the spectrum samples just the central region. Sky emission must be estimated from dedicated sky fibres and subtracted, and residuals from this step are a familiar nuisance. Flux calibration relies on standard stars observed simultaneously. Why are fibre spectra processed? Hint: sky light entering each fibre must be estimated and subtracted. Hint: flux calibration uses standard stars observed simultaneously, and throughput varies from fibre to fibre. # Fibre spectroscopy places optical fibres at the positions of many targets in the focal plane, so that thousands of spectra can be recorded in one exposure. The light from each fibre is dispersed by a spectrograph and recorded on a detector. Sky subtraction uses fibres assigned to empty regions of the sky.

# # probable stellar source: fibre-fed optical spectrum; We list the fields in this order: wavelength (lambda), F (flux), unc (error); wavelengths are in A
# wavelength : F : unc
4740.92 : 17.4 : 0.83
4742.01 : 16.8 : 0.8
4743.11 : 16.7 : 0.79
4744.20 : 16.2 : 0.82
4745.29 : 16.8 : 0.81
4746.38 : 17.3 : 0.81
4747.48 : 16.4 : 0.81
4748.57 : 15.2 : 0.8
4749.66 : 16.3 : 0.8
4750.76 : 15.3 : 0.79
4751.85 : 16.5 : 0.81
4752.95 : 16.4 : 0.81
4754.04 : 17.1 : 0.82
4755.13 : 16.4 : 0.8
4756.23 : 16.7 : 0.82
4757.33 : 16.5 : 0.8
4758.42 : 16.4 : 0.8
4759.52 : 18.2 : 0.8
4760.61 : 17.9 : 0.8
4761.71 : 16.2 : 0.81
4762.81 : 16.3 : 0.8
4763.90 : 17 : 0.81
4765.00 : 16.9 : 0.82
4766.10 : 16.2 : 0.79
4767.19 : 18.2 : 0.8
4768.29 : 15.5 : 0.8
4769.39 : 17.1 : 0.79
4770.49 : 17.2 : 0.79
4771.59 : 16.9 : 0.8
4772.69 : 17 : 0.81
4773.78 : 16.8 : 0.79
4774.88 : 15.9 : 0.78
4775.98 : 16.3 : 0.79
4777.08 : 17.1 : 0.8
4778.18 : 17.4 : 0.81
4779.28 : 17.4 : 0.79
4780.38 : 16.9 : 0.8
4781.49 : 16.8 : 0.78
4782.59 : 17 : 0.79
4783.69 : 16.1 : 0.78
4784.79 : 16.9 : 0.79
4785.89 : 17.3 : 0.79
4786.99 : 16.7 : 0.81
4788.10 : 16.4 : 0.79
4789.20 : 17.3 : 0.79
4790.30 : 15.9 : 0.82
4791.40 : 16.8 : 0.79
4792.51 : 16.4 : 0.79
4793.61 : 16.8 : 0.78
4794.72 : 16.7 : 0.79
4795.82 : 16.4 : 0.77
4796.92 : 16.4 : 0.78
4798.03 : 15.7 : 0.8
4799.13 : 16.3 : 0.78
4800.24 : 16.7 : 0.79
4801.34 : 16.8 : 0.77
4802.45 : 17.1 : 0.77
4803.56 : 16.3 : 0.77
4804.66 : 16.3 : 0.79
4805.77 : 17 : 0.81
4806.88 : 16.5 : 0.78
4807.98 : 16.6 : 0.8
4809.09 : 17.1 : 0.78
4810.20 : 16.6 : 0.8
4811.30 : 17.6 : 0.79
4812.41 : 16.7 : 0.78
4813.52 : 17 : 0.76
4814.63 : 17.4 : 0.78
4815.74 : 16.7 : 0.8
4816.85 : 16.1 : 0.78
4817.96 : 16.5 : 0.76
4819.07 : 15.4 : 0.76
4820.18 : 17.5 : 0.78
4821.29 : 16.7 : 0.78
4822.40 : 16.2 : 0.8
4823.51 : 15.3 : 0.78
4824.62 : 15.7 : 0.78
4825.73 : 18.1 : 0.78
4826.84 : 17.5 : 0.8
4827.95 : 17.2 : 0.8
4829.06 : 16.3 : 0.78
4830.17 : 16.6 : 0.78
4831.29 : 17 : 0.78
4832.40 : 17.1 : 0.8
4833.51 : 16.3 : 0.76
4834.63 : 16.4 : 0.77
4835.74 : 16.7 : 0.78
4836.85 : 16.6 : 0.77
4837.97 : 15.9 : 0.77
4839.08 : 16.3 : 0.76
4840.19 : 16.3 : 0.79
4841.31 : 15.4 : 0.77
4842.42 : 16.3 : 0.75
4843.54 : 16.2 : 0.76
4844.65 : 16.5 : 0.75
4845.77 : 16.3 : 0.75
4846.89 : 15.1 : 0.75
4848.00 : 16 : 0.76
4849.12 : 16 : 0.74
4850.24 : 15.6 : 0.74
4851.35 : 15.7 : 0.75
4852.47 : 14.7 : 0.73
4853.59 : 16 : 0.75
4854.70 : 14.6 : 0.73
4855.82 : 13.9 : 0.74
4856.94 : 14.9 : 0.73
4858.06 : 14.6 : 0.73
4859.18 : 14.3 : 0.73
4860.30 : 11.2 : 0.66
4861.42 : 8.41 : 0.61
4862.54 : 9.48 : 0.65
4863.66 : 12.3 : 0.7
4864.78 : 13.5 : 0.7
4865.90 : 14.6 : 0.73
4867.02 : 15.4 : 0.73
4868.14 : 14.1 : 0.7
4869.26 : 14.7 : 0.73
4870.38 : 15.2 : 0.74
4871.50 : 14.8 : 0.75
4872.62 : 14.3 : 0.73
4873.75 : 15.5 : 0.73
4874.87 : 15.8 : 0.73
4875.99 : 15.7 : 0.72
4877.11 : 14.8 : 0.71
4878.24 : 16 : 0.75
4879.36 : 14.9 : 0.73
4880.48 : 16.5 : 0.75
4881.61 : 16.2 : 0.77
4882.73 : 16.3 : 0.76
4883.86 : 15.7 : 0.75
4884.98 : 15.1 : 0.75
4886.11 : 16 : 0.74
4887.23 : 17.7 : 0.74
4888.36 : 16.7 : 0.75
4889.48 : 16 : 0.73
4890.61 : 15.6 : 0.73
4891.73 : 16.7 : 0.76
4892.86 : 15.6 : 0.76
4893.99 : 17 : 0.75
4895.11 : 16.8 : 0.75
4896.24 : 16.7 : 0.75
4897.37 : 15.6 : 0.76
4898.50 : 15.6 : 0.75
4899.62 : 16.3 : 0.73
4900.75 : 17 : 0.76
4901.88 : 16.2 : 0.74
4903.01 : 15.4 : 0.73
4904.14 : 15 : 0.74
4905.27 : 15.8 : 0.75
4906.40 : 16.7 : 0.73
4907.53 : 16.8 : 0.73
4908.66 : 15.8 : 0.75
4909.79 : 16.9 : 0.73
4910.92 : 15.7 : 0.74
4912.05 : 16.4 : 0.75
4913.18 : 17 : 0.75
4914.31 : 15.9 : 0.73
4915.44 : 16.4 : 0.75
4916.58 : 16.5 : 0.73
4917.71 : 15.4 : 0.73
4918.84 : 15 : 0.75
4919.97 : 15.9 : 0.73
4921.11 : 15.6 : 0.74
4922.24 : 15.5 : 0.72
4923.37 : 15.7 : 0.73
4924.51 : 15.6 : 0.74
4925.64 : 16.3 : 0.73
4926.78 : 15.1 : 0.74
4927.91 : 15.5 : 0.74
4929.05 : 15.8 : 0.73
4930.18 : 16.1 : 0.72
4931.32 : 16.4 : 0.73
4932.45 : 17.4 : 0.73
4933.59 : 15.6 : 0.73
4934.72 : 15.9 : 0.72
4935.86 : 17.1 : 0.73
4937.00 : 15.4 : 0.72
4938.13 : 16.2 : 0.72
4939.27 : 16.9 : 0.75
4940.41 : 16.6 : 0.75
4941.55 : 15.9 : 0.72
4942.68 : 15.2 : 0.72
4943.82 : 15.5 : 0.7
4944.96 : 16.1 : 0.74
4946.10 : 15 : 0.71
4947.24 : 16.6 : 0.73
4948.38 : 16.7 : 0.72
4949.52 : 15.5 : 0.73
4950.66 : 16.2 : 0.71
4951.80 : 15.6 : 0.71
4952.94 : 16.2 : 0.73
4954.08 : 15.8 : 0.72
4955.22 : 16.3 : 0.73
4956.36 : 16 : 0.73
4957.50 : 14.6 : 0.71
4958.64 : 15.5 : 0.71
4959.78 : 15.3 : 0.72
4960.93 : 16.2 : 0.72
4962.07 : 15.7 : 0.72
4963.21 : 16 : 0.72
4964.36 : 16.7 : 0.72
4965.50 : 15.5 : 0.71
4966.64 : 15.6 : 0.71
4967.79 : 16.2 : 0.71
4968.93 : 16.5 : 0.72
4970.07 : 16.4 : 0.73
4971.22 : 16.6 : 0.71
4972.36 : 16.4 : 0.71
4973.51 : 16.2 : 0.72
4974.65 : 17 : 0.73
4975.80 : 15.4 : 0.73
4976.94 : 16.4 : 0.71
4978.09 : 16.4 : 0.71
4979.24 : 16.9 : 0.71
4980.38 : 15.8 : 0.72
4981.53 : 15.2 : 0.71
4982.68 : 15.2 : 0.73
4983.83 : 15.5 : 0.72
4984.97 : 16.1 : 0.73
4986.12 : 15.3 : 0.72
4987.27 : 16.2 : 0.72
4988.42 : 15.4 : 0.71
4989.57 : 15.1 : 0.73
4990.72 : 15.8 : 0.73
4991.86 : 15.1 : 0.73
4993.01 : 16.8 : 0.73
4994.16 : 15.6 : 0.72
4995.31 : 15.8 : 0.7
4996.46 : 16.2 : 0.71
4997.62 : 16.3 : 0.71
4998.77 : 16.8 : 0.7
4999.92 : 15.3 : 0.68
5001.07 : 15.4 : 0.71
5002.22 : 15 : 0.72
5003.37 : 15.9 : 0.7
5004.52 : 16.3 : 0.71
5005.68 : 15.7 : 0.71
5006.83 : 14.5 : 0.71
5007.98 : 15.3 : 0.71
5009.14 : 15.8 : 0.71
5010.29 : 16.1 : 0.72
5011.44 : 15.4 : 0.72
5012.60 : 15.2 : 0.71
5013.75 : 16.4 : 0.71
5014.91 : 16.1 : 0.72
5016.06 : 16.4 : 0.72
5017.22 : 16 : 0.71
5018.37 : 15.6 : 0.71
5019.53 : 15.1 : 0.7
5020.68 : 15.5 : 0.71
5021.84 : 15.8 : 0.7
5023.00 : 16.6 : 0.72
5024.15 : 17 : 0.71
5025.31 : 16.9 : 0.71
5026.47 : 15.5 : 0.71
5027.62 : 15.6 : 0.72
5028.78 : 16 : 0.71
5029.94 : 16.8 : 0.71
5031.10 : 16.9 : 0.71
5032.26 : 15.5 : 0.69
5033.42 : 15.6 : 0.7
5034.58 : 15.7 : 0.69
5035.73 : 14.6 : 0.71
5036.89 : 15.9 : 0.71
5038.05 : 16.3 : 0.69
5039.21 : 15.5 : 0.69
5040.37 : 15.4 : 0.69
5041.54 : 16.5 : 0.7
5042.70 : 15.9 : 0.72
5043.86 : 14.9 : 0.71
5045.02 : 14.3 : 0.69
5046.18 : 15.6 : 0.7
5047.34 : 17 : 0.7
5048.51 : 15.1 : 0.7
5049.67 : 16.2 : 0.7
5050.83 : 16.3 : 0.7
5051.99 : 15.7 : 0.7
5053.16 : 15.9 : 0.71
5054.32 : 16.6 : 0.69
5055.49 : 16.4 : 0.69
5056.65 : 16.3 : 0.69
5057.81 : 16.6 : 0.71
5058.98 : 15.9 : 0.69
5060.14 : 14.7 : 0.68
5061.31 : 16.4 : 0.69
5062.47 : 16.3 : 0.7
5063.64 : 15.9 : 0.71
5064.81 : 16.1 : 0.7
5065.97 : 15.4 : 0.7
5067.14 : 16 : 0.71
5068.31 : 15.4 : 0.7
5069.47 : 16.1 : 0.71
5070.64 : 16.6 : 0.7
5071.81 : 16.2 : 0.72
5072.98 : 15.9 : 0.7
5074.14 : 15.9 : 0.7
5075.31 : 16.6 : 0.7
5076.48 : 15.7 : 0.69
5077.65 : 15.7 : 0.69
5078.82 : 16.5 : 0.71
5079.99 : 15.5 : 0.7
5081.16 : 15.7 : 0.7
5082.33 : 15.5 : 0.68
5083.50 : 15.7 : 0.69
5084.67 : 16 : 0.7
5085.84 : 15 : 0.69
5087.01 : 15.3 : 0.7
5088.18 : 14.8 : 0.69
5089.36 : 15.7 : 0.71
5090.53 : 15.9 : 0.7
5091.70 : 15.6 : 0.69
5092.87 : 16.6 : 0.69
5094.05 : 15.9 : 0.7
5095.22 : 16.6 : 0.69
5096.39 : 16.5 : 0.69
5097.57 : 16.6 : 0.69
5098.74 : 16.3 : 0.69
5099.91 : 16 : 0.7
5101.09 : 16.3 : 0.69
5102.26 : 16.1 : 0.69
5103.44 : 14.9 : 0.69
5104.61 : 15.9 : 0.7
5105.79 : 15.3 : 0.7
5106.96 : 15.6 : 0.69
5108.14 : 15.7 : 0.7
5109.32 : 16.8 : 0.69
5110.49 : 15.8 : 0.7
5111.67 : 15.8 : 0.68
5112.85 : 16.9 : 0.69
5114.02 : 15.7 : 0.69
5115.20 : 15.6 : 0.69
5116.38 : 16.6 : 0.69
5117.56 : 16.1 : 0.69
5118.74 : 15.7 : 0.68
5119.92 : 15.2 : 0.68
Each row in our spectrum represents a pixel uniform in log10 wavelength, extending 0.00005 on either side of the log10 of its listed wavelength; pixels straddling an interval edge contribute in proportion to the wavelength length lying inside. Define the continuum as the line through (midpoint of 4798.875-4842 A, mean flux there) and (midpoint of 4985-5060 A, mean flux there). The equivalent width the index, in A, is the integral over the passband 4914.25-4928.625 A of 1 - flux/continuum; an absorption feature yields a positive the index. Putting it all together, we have 0.5 A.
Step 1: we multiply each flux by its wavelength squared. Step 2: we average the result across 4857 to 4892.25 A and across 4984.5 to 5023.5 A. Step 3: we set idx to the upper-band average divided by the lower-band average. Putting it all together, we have 1.12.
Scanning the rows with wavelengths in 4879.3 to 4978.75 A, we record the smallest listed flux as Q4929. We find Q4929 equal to 14.6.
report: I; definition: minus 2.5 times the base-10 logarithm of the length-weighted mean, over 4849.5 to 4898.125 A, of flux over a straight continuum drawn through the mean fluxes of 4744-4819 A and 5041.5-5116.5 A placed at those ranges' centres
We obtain 0.10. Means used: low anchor 16.7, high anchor 15.9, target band 15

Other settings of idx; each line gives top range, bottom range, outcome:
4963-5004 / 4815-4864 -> 1.09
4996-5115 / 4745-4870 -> 1.09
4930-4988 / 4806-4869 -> 1.08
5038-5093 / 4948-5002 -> 1.03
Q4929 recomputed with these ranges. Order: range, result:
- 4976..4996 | 15.1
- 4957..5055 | 14.3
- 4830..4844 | 15.4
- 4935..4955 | 15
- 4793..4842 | 15.3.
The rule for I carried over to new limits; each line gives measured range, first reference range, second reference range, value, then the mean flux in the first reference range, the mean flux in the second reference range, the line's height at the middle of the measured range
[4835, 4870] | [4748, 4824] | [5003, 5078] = 0.12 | 16.7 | 15.9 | 16.5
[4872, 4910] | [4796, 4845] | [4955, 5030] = 0.02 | 16.6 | 15.9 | 16.3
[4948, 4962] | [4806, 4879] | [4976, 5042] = 0.00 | 15.6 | 15.8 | 15.8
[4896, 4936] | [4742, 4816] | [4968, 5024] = 0.01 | 16.7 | 15.9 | 16.2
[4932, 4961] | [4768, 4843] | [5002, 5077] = 0.02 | 16.6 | 15.9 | 16.2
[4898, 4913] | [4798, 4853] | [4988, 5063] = 0.00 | 16.4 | 15.9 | 16.2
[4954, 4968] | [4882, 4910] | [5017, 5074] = 0.02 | 16.2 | 15.9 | 16.1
